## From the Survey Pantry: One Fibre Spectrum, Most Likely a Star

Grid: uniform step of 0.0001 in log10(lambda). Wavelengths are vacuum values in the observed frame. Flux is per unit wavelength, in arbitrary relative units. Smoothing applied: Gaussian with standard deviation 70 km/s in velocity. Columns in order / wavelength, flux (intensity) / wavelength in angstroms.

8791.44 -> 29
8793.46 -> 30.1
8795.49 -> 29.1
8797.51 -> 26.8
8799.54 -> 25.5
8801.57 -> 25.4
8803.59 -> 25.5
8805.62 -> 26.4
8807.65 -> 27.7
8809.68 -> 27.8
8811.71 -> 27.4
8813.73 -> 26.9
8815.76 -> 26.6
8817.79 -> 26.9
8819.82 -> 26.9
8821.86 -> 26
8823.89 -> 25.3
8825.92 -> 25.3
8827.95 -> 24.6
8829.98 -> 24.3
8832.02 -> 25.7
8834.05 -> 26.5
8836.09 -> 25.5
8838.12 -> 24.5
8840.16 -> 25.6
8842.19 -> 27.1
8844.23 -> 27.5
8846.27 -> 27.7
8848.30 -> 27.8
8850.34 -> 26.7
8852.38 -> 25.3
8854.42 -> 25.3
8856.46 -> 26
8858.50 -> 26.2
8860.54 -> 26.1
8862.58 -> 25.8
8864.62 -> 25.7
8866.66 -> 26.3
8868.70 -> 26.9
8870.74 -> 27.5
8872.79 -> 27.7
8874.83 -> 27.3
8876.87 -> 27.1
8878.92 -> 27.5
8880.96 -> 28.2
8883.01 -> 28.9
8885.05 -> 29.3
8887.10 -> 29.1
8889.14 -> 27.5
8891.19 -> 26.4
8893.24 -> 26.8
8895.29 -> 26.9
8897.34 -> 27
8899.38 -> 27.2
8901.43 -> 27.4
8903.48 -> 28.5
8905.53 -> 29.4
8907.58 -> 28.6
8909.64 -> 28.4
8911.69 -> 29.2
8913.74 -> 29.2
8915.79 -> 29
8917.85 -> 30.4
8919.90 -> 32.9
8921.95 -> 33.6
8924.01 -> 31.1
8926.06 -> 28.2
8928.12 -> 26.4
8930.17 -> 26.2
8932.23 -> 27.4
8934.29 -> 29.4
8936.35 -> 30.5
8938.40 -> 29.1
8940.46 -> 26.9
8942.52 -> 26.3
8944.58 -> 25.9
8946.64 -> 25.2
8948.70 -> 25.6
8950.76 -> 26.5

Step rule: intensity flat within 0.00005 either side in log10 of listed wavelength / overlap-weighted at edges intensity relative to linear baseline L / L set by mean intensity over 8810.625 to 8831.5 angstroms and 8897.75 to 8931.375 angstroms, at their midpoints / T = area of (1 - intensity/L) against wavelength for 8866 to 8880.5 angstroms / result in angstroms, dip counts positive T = 0.25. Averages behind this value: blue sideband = 26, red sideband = 29.1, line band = 27.3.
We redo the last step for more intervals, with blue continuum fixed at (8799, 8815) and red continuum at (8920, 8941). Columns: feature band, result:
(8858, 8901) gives 1.3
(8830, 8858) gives 1.2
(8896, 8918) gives 0.1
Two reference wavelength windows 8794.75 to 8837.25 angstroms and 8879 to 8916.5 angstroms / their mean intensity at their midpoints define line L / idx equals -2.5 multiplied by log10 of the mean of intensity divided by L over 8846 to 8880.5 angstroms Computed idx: 0.03 mag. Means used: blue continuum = 26.3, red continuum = 28.1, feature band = 26.6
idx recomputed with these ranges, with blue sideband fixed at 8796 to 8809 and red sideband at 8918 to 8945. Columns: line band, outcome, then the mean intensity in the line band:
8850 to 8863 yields 0.06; 25.9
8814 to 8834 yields 0.04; 25.8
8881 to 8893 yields 0.00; 28.1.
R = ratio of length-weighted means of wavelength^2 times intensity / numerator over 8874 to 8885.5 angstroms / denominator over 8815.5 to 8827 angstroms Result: 1.09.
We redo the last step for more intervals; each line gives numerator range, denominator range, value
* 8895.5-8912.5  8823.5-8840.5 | 1.13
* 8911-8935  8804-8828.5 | 1.14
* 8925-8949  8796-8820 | 1.05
